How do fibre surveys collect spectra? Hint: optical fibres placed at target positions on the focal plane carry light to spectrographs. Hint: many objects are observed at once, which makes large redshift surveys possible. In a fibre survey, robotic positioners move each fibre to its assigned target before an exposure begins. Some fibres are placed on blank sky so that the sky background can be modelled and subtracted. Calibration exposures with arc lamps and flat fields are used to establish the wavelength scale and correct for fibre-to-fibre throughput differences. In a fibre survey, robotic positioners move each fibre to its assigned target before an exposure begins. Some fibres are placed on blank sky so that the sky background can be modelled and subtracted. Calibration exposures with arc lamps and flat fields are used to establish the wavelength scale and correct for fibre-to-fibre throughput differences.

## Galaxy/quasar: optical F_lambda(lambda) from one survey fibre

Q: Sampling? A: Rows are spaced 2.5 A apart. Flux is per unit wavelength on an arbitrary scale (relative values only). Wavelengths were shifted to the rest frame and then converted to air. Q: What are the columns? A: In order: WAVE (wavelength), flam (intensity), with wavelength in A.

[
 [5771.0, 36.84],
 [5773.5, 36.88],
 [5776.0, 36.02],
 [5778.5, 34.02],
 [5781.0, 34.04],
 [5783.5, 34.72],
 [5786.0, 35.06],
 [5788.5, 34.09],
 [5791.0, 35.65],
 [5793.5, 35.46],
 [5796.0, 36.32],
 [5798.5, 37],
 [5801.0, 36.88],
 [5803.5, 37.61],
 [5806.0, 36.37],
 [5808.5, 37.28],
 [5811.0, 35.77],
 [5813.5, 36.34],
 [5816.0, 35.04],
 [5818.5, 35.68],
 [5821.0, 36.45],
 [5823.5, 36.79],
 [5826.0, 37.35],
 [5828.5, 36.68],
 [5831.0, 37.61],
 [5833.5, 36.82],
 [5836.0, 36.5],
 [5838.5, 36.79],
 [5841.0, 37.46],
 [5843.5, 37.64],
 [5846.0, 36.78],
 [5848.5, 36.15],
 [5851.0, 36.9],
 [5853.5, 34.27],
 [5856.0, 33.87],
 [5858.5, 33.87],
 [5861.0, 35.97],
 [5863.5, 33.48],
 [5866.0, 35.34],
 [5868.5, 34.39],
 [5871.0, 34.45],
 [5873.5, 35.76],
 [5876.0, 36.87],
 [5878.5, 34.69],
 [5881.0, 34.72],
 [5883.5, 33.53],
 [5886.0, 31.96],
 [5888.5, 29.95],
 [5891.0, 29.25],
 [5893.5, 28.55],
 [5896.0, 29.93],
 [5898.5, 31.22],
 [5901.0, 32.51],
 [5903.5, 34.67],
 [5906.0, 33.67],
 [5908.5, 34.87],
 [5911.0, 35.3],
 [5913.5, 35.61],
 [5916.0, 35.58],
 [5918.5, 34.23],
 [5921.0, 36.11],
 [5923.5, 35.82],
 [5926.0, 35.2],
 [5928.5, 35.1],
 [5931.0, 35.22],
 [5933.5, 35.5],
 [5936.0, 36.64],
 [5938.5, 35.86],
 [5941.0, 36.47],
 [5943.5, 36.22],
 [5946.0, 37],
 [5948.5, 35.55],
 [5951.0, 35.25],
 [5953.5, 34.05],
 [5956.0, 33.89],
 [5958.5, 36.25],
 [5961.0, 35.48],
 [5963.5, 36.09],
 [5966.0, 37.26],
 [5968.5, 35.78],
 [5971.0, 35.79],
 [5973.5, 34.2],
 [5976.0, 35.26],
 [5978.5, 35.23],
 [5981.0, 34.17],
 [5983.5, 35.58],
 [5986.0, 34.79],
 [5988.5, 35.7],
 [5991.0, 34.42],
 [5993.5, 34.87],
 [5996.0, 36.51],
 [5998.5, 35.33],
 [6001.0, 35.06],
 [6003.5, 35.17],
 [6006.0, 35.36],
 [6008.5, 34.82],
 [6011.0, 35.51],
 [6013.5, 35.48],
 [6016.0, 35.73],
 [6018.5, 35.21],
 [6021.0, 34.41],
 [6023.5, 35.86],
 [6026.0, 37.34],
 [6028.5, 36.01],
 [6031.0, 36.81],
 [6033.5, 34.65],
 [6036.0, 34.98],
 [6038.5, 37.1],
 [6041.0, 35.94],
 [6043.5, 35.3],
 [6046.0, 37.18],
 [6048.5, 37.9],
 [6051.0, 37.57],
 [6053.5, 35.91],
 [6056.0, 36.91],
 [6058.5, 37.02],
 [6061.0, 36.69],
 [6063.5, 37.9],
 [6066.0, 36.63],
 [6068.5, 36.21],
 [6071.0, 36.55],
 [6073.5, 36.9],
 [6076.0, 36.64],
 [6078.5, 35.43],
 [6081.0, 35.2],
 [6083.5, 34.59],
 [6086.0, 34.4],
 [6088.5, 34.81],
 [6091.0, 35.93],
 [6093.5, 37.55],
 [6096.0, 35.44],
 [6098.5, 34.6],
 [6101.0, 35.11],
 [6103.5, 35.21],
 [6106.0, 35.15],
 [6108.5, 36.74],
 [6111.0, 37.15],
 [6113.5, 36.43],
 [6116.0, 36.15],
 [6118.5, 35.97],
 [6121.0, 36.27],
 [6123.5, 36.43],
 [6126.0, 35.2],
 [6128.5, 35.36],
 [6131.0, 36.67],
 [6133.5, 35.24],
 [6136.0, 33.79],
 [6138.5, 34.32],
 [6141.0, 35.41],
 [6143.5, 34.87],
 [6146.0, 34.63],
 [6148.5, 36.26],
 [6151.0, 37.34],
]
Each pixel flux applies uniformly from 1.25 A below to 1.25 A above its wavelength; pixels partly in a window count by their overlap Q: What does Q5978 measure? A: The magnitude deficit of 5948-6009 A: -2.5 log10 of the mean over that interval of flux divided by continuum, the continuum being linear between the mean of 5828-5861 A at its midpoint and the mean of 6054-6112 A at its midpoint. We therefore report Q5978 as 0.03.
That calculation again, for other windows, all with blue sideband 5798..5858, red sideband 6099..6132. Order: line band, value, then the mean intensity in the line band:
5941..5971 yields 0.01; 35.7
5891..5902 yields 0.20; 30.4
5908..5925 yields 0.03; 35.4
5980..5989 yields 0.04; 35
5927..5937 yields 0.02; 35.6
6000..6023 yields 0.03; 35.2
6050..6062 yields -0.02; 36.8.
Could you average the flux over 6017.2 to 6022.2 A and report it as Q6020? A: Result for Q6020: 34.8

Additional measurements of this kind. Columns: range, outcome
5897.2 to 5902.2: 31.8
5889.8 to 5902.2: 30.3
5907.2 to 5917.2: 35.3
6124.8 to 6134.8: 35.6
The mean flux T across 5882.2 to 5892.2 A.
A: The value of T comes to 31.2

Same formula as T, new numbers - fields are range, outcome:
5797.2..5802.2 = 36.9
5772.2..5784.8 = 35.1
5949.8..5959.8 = 34.9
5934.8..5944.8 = 36.3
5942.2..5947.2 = 36.6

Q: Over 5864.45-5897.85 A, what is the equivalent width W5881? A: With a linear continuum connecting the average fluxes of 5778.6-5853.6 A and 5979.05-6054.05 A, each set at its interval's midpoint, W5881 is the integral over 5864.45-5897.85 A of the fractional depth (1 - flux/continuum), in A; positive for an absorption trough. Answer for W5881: 2.8 A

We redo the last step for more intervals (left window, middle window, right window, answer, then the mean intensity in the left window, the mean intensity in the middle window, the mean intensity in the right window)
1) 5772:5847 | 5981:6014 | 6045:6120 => 0.89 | 36.2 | 35.2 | 36.2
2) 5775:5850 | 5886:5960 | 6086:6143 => 3.52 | 36.2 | 34.3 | 35.6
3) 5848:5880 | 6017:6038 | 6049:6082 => 0.36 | 35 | 35.7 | 36.6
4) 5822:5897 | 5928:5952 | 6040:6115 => -0.40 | 34.8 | 35.9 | 36.2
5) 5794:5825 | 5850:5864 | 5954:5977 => 0.54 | 36.4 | 34.8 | 35.5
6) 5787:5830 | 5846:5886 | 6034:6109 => 1.46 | 36.3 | 34.9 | 36.1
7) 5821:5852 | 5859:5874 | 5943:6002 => 0.73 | 36.9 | 34.8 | 35.4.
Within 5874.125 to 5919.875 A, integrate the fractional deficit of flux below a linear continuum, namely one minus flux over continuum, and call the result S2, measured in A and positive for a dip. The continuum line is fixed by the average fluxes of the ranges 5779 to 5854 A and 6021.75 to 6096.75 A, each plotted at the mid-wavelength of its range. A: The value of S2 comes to 3.8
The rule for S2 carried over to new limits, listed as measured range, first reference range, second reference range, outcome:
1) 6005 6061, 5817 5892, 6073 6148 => -0.90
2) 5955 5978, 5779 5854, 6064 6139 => 0.28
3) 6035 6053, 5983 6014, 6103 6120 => -0.47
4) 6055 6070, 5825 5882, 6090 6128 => -0.40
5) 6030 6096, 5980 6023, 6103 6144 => -1.48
